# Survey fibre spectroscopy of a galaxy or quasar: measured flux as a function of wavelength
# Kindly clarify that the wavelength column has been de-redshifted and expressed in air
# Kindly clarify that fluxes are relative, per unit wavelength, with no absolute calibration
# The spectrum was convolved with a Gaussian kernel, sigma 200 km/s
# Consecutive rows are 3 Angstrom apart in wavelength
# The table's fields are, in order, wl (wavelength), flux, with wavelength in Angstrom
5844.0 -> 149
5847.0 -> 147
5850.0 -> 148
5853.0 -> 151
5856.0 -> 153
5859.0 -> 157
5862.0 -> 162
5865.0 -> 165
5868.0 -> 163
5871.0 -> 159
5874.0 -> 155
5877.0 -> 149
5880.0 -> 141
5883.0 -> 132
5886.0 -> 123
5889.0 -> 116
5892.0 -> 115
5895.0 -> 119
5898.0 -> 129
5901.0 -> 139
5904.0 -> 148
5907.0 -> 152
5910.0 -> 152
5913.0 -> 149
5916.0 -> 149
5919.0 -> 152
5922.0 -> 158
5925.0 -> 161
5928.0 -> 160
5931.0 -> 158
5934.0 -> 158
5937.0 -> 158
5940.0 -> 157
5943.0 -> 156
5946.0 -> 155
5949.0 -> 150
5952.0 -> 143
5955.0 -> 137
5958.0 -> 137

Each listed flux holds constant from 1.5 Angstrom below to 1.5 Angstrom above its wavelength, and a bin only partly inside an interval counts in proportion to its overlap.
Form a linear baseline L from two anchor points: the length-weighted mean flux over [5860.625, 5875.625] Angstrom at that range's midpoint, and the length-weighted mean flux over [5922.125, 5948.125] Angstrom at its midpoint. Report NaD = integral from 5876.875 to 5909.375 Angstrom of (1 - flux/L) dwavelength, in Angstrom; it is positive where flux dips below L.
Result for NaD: 5.4 Angstrom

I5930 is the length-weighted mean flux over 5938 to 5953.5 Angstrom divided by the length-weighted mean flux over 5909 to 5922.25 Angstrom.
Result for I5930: 1.01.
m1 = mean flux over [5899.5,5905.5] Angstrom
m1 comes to 144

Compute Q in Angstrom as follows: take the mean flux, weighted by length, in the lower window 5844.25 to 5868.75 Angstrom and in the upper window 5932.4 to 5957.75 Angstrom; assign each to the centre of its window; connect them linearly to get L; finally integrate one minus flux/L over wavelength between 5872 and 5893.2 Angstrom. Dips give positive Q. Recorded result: 2.77 Angstrom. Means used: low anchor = 155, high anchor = 151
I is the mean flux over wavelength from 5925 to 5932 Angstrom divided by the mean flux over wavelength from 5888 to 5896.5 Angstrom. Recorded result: 1.4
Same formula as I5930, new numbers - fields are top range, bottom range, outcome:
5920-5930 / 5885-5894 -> 1.35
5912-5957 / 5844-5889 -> 1.03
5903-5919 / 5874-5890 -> 1.11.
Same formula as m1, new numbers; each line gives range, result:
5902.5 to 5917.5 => 150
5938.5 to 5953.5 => 152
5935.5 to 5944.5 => 157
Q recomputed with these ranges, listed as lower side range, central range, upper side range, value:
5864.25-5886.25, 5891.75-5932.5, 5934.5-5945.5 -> 1.9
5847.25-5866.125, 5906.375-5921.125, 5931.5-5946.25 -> 0.5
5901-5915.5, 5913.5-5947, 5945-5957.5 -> -2.1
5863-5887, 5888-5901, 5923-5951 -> 2.5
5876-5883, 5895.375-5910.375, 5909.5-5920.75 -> 0.6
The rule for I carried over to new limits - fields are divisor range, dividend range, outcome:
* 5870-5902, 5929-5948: 1.17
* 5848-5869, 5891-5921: 0.90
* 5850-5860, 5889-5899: 0.79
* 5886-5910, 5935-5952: 1.17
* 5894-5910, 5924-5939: 1.14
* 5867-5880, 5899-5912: 0.95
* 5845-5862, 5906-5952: 1.02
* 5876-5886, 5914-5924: 1.11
